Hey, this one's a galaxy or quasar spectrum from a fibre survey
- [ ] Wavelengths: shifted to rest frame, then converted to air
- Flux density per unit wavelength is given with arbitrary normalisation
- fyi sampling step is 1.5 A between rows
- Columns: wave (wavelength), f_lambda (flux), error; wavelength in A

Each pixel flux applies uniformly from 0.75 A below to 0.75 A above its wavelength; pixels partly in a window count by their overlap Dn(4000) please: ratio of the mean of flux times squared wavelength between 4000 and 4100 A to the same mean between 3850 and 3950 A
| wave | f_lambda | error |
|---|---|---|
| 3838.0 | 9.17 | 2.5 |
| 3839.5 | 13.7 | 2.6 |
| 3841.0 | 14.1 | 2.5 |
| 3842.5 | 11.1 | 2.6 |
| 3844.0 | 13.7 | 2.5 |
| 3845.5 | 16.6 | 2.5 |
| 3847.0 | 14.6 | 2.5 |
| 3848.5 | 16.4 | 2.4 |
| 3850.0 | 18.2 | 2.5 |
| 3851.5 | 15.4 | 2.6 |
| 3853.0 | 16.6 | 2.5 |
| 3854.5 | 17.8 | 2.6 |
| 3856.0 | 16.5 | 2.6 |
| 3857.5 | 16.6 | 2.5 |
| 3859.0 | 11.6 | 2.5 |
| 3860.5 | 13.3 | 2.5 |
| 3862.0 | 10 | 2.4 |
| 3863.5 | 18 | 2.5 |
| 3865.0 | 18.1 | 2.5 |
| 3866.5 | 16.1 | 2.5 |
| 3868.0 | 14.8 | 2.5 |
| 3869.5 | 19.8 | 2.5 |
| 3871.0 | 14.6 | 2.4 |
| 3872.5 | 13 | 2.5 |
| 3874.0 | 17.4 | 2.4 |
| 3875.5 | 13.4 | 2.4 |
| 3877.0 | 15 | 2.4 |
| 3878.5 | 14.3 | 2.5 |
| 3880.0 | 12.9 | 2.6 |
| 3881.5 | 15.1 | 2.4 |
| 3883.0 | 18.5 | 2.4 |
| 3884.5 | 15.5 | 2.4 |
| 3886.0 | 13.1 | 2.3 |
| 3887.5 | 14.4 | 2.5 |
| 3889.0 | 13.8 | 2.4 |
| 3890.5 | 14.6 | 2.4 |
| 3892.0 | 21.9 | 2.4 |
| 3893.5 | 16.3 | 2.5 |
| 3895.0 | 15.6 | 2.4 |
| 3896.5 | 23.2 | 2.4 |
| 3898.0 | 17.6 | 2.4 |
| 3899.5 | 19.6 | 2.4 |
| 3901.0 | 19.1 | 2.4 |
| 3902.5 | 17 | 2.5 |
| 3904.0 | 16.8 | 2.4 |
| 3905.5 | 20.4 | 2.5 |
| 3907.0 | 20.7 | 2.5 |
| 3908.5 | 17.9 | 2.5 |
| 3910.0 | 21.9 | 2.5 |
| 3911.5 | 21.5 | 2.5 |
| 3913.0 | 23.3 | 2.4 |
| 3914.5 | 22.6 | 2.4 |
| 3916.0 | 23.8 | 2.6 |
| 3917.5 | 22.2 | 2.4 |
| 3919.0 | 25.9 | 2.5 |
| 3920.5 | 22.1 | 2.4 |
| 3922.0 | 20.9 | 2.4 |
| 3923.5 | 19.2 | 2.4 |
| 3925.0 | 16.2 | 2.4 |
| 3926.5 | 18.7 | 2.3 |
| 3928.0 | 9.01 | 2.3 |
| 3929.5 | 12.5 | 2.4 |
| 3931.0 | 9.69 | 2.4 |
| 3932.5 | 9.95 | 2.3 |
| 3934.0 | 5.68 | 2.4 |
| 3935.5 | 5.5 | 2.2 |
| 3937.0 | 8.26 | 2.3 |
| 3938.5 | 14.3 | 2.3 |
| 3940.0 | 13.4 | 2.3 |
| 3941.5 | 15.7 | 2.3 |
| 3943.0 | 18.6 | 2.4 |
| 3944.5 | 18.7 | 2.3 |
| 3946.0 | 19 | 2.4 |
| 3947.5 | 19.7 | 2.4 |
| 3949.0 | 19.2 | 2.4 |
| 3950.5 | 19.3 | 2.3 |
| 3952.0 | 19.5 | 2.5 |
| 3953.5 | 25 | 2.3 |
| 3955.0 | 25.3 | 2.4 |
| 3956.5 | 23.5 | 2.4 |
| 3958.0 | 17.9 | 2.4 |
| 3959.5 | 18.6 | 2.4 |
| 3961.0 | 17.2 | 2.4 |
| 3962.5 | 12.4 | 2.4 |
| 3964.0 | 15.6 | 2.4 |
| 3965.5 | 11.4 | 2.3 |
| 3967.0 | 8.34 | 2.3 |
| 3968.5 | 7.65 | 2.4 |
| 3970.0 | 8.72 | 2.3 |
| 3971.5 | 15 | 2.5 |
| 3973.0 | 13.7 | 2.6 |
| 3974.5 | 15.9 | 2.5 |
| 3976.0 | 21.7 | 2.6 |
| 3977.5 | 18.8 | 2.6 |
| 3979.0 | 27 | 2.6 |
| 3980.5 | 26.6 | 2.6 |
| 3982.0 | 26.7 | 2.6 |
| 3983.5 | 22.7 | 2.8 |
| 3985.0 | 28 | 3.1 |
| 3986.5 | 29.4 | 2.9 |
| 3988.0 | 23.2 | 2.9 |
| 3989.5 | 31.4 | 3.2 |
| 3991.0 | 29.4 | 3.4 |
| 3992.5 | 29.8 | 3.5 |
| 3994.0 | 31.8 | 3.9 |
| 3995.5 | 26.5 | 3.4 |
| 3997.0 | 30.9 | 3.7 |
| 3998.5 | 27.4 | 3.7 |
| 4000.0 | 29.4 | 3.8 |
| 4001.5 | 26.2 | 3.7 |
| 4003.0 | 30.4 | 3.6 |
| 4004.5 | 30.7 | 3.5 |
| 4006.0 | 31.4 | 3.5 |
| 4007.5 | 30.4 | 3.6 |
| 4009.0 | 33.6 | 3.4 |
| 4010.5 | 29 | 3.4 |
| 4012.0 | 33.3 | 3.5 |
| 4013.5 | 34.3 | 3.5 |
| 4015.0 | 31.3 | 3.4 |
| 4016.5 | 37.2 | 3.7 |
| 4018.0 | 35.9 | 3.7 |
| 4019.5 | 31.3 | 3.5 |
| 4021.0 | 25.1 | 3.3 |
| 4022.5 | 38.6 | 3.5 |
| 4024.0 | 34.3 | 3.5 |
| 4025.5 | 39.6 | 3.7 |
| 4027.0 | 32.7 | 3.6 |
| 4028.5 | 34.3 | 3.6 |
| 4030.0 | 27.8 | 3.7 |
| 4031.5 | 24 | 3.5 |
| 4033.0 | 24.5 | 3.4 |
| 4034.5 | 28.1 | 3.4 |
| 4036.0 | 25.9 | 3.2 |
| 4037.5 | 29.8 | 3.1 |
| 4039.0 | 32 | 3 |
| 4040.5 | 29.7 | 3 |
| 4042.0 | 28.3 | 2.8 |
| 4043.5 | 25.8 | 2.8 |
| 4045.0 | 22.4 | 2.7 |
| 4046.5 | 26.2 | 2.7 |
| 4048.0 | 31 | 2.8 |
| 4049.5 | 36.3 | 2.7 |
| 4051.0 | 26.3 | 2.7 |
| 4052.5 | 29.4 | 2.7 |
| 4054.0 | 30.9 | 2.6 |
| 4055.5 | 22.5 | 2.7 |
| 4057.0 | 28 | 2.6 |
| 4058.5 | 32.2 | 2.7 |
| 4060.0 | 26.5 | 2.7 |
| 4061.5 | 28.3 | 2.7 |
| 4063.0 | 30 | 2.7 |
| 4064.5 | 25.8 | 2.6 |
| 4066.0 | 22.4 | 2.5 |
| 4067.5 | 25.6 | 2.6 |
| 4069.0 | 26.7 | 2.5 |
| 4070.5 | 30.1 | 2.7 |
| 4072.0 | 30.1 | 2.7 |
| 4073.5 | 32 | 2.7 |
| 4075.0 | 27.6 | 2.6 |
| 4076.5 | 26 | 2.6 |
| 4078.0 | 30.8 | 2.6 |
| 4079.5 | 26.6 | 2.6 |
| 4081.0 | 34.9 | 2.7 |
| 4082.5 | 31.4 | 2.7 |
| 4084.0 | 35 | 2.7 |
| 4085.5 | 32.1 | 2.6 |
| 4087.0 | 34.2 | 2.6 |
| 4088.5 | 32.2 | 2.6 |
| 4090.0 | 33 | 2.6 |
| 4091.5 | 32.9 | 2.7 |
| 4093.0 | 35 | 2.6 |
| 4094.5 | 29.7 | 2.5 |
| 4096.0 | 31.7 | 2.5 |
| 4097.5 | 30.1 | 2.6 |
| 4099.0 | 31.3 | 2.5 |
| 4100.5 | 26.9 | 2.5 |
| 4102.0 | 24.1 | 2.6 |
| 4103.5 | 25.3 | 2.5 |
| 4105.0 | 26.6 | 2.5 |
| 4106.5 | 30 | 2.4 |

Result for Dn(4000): 1.96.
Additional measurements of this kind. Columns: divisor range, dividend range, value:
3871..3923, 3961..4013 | 1.37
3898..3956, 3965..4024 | 1.53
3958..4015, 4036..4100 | 1.28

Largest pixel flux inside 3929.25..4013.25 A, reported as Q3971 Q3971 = 33.6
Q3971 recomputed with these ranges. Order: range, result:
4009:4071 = 39.6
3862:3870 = 19.8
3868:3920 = 25.9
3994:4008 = 31.8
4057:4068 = 32.2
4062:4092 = 35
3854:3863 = 17.8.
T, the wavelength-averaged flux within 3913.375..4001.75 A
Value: 19.5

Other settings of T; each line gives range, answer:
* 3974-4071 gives 28.8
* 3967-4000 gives 23.2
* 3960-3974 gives 12.4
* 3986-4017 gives 30.3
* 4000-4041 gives 31.1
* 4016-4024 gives 33.6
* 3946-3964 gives 19.6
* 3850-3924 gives 17.5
